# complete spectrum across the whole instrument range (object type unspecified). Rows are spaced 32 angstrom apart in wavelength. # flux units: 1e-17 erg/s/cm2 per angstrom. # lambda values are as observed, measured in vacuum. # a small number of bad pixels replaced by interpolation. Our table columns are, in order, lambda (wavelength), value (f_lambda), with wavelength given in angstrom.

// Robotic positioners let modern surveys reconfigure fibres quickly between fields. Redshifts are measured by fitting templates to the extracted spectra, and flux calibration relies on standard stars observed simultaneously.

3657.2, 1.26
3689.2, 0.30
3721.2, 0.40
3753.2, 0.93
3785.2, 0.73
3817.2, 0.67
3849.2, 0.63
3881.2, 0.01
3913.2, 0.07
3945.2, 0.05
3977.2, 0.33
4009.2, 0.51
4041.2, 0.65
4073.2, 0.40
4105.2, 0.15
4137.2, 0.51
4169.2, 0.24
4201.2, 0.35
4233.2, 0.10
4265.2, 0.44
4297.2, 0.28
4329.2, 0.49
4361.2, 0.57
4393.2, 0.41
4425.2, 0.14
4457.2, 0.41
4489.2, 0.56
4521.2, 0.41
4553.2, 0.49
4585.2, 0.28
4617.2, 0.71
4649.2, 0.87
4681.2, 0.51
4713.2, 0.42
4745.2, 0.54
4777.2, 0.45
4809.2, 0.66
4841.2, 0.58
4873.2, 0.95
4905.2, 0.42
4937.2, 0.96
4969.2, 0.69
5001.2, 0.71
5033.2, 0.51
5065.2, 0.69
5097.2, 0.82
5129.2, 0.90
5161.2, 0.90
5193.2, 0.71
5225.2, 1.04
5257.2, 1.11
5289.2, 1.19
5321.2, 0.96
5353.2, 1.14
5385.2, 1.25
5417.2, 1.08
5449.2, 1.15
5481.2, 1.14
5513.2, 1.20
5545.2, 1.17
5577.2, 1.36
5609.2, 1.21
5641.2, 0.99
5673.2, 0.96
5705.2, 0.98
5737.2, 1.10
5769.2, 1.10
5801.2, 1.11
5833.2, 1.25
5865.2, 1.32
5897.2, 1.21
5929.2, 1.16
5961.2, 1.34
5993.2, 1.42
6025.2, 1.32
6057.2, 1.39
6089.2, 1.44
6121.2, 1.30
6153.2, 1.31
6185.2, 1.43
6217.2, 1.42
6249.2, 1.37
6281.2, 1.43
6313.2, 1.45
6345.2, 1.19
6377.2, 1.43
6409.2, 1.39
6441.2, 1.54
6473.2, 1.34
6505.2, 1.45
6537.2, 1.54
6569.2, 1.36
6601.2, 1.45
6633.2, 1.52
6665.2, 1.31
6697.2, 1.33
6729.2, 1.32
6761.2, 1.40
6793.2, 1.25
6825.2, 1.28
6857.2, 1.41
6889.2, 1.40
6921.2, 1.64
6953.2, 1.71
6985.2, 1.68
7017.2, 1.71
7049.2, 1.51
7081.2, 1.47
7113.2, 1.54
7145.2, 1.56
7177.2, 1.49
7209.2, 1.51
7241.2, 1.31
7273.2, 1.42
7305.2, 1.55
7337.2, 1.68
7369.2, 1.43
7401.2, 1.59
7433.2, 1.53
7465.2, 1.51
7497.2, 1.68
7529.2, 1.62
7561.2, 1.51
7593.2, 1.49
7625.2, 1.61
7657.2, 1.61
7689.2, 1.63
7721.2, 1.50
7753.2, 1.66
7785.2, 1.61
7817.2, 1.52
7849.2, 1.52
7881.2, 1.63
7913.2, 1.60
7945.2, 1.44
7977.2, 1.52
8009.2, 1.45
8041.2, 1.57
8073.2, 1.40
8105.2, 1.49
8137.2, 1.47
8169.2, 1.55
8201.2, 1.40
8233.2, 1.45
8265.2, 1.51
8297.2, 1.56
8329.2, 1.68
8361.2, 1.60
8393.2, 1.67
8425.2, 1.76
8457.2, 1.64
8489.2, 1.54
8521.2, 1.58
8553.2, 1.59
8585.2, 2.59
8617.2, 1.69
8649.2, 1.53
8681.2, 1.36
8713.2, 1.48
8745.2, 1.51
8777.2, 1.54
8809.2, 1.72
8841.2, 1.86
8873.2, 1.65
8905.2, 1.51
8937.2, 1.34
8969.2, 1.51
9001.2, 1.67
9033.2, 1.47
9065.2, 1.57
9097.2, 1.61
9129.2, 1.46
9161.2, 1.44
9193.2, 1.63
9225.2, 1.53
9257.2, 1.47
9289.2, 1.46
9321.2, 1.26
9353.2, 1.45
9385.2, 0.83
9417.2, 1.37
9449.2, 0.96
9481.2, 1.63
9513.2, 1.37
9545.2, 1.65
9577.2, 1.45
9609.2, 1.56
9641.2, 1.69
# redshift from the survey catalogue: 0.309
